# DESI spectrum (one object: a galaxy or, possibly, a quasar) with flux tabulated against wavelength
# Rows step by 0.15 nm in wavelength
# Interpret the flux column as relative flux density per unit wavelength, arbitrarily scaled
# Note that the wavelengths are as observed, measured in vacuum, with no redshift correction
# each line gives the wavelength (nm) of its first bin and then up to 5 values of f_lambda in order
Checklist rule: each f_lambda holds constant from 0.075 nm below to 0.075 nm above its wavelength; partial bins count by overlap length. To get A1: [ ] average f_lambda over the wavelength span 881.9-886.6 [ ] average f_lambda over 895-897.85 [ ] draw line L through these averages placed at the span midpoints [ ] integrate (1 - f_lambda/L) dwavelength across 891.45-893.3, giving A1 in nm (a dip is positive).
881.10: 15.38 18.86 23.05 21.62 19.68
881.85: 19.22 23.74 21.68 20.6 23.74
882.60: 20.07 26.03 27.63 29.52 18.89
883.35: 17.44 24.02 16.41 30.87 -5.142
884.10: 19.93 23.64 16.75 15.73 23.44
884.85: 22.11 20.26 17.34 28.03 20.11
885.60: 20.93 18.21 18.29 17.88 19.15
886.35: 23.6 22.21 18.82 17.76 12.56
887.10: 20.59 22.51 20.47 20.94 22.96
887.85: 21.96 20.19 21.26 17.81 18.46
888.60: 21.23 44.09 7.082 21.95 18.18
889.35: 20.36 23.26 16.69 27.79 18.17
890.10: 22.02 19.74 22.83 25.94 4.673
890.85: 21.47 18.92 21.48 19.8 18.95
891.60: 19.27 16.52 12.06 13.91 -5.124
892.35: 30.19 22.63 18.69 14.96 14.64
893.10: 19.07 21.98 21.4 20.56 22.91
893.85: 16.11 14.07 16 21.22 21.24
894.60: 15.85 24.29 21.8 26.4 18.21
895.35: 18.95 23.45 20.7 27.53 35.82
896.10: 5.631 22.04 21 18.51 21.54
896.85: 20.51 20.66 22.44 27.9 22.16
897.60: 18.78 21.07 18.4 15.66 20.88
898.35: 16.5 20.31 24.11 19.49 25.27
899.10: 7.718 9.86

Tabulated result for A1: 0.41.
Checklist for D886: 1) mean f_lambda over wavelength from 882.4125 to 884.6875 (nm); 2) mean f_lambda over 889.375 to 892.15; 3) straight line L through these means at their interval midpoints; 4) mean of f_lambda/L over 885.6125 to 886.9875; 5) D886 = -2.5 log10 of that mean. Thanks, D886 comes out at 0.05 mag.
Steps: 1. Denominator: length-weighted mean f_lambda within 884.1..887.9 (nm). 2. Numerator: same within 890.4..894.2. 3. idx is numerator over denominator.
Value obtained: 0.88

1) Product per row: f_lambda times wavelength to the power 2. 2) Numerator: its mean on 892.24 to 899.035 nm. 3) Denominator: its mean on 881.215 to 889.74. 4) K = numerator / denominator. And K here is 1.0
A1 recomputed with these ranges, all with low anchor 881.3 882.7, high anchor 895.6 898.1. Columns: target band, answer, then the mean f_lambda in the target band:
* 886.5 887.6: 0.11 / 19.3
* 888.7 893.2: 0.52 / 18.9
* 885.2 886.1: 0.04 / 20.6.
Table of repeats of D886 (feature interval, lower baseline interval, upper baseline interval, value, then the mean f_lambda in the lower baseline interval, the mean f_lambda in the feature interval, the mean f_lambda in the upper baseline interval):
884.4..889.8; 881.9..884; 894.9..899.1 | 0.04 mag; 21.4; 20.5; 21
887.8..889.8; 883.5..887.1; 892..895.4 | -0.12 mag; 19.2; 21.2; 18.7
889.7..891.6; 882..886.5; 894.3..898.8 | 0.04 mag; 20.7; 20.1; 21.1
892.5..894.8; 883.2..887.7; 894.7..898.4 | 0.10 mag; 19.5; 18.9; 21.2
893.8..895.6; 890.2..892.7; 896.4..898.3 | -0.03 mag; 17.7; 19.9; 20.7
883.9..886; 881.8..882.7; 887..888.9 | 0.16 mag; 21.7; 18.8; 22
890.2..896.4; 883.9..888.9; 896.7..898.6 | 0.06 mag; 20.1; 19.2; 20.5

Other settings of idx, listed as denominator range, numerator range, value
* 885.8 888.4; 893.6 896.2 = 1.04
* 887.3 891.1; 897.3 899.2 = 0.94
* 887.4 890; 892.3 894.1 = 0.92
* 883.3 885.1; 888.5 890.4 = 1.16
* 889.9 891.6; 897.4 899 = 1.03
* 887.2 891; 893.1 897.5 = 1.01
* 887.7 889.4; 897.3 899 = 0.97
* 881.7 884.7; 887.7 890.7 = 1.03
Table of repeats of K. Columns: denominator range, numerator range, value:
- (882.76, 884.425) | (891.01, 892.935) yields 0.85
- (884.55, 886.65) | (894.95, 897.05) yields 1.07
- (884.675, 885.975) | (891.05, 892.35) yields 0.76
